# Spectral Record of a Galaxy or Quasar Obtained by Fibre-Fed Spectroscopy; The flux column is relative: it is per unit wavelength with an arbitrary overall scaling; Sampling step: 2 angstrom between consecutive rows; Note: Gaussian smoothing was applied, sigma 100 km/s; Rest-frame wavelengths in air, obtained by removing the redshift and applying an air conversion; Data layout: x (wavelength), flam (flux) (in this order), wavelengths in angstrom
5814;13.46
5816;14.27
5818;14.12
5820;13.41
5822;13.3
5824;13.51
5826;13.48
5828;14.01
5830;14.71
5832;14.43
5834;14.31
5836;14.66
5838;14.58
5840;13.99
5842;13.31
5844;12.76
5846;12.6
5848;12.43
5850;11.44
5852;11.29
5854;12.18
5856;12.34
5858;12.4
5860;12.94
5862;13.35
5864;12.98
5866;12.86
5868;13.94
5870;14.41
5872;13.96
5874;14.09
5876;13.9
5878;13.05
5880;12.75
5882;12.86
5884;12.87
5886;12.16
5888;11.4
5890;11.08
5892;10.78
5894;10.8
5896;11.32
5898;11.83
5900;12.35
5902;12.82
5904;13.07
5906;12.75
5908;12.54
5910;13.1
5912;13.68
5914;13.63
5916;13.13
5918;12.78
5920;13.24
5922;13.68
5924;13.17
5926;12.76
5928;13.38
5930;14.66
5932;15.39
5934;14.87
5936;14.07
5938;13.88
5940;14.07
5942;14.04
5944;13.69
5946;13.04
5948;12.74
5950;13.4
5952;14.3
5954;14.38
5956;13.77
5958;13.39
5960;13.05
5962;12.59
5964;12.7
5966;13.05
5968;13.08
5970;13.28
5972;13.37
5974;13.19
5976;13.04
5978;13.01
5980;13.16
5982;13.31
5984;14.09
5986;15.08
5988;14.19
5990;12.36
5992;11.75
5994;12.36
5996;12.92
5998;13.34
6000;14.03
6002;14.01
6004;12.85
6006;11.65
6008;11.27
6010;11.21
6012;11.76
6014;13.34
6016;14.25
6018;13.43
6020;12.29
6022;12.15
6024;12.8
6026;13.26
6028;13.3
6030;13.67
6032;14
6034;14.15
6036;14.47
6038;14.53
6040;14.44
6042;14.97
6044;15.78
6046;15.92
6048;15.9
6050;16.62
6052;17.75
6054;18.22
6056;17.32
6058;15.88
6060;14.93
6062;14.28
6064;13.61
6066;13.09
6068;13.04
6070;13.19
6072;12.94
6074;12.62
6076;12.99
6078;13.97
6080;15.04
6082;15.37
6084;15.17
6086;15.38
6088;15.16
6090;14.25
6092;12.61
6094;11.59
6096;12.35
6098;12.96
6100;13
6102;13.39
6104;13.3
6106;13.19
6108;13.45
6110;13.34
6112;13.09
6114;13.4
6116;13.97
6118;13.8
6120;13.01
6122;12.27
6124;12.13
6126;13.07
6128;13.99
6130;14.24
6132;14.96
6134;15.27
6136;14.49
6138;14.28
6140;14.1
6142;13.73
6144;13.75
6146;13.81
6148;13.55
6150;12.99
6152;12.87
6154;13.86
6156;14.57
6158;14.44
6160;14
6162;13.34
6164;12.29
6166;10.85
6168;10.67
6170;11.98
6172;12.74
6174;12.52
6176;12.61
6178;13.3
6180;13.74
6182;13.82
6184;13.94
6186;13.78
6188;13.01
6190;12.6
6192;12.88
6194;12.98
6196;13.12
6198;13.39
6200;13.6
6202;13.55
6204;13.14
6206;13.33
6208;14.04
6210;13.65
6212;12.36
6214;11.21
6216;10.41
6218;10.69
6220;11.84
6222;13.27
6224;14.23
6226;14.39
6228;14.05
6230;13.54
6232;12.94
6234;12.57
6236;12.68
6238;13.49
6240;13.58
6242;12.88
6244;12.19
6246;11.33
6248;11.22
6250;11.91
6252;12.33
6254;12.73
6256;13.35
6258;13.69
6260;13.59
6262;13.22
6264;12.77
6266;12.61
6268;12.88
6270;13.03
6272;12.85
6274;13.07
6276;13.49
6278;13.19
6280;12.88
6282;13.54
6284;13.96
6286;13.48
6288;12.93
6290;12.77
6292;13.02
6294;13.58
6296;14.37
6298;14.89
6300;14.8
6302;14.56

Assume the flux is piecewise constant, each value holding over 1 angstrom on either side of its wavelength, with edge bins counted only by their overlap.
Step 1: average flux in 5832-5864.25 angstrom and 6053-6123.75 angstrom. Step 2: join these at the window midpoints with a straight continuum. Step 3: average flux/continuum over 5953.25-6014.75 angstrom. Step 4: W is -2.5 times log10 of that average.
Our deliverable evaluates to 0.04 mag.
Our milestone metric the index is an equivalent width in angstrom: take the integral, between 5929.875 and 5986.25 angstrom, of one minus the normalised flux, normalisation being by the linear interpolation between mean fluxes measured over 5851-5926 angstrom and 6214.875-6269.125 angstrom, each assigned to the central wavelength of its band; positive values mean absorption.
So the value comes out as -3.83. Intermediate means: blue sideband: 12.7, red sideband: 12.8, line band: 13.6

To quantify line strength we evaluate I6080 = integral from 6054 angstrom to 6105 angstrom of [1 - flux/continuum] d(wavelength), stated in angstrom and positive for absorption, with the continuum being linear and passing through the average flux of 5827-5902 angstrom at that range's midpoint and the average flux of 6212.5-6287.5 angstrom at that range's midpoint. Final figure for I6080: -4.4 angstrom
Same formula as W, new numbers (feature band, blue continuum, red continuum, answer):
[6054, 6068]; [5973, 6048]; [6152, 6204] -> -0.13 mag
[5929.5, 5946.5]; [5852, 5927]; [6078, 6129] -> -0.10 mag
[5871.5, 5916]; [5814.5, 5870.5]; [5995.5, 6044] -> 0.06 mag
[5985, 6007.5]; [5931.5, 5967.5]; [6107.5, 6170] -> 0.04 mag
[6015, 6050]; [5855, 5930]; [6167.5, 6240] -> -0.10 mag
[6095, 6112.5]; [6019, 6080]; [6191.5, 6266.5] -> 0.07 mag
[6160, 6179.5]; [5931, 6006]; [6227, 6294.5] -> 0.06 mag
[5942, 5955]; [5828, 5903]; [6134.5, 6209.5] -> -0.05 mag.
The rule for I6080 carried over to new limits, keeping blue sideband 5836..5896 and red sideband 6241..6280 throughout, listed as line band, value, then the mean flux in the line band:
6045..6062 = -4.90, 16.4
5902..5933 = -1.53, 13.4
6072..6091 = -2.39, 14.4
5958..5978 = -0.48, 13.1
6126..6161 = -3.48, 14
